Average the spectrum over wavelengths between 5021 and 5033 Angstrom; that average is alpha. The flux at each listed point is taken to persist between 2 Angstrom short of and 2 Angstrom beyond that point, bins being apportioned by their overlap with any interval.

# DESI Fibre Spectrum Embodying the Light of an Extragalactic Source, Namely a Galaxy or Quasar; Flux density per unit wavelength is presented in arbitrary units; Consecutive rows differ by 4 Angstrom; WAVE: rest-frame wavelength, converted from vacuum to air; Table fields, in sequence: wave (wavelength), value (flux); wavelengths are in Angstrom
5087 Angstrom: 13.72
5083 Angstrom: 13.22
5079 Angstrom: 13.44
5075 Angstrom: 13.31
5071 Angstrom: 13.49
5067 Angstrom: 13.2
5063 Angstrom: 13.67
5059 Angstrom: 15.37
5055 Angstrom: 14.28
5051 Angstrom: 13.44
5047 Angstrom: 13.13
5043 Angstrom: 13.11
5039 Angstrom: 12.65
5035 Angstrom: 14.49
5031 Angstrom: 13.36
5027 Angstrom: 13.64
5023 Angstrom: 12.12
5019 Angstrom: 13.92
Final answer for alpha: 13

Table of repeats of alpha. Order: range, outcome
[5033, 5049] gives 13.3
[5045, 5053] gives 13.3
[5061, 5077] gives 13.4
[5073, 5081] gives 13.4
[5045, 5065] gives 14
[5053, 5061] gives 14.8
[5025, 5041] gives 13.5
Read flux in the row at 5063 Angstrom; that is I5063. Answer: 13.67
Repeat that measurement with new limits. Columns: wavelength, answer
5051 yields 13.44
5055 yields 14.28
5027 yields 13.64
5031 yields 13.36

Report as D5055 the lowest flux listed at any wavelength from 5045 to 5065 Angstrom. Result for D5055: 13.13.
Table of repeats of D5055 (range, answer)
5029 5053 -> 12.65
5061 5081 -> 13.2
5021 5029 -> 12.12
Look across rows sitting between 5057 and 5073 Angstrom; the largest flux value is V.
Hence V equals 15.37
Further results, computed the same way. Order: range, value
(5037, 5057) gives 14.28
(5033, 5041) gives 14.49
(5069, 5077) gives 13.49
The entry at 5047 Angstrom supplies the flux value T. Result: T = 13.13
